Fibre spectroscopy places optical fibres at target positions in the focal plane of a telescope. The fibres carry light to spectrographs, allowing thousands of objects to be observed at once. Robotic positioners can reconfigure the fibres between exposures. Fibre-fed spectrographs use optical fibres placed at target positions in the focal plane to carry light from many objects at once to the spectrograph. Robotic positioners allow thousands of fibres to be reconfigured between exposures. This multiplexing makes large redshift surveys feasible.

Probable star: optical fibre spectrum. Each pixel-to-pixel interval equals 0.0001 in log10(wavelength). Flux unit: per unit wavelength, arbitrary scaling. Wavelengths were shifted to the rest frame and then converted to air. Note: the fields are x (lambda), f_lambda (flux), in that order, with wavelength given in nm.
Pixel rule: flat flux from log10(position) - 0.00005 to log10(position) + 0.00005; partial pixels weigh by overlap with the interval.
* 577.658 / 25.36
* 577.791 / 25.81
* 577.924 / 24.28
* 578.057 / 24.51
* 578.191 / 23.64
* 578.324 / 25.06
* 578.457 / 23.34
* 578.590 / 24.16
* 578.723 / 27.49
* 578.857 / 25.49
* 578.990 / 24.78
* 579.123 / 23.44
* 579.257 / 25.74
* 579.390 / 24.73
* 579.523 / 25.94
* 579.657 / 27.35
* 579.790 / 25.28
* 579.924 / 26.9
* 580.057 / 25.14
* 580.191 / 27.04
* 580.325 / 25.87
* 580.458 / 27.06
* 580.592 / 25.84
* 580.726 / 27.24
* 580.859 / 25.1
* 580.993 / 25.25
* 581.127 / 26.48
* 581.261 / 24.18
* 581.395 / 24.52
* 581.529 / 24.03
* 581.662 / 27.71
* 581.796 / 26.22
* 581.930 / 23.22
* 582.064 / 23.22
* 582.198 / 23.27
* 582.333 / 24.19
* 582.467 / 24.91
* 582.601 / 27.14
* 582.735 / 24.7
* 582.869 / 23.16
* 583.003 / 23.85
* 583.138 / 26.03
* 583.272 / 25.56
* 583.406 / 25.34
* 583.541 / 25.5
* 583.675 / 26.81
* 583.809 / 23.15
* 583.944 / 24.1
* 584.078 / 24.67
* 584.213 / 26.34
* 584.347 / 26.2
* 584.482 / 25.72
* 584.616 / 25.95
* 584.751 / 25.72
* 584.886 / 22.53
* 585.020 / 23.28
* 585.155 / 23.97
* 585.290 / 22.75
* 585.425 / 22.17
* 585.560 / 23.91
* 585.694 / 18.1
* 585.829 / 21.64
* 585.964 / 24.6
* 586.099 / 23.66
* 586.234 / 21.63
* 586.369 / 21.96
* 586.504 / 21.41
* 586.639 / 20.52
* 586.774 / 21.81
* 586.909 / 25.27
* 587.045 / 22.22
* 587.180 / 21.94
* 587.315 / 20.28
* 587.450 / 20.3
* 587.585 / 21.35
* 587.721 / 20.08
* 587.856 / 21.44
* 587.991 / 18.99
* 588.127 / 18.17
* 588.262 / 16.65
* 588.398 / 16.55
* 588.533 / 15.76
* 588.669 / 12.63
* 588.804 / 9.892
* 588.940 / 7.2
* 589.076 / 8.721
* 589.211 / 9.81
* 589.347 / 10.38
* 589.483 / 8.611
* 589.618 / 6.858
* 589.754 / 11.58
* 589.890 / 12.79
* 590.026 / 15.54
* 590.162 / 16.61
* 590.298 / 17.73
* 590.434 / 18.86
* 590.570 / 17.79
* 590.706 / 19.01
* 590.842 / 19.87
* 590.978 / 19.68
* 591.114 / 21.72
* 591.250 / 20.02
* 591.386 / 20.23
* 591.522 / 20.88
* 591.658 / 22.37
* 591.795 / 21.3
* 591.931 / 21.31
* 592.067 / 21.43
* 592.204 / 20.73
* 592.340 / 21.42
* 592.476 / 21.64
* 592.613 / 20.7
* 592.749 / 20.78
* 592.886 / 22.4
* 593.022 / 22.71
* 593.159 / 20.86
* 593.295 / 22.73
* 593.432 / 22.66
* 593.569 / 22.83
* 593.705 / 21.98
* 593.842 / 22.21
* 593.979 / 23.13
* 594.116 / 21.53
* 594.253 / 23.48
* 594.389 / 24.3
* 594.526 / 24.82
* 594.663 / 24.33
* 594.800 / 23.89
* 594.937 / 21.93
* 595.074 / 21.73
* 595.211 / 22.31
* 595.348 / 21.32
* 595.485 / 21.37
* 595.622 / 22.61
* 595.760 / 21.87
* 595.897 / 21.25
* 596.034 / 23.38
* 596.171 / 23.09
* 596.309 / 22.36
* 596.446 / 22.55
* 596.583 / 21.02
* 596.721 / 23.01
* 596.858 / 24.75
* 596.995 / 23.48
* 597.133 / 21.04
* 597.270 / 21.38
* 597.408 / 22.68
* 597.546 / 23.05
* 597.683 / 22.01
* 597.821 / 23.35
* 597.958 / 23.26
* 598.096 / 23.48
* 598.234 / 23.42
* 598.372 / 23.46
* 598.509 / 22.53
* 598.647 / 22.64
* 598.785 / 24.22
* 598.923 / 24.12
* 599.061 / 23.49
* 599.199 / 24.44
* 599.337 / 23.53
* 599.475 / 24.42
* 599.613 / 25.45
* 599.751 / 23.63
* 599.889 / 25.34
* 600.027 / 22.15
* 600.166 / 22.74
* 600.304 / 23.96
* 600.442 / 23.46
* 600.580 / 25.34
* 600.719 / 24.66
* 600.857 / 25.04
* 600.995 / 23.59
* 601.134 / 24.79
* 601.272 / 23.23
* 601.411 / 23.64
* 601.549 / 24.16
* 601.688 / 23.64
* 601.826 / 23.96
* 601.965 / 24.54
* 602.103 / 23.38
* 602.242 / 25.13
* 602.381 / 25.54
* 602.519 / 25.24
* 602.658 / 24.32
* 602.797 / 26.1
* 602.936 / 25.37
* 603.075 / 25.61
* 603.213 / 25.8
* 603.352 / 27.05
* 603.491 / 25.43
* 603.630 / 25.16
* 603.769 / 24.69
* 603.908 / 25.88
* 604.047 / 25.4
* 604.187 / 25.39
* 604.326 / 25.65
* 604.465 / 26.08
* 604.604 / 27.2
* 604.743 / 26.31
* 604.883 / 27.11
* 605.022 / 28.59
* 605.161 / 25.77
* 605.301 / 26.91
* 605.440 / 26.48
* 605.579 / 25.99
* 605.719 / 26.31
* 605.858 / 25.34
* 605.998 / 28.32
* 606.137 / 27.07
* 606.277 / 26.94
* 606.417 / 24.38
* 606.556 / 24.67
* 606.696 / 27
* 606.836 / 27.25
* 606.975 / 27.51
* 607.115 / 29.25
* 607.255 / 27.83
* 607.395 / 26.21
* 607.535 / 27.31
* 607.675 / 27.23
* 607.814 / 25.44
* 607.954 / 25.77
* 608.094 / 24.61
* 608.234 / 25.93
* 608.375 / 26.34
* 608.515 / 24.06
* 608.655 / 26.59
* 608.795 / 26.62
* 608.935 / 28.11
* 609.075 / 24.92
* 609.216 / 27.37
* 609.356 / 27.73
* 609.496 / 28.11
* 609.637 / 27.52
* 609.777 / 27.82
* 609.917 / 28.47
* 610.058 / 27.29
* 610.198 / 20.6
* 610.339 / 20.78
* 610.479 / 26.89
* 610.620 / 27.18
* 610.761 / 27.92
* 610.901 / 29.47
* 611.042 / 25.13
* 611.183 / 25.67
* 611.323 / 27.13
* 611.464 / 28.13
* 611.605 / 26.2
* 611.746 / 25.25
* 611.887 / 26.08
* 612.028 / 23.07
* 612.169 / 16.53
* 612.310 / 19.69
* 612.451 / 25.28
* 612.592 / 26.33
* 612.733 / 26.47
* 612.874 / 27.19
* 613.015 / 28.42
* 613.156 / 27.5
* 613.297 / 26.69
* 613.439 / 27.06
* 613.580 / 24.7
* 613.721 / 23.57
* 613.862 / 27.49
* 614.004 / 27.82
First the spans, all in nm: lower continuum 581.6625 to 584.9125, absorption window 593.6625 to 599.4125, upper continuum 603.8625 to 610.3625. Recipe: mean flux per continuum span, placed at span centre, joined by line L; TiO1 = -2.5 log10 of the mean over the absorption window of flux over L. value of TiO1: 0.13 mag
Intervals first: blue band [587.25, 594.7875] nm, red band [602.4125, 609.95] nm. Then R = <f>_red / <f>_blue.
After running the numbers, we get 1.41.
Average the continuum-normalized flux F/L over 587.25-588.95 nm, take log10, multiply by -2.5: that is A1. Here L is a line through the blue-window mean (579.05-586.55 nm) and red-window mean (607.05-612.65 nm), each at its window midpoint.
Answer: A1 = 0.40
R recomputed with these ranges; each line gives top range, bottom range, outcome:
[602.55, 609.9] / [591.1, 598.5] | 1.18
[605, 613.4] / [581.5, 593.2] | 1.27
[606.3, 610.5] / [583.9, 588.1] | 1.16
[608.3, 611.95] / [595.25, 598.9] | 1.17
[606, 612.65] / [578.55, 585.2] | 1.03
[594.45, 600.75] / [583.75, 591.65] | 1.20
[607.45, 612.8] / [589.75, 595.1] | 1.24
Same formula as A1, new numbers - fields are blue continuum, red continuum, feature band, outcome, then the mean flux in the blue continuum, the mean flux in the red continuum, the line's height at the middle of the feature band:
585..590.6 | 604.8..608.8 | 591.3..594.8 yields -0.09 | 17.9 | 26.5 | 20.3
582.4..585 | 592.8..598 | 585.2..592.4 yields 0.29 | 25.1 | 22.6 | 24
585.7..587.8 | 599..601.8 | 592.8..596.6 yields 0.03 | 21.8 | 24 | 23.1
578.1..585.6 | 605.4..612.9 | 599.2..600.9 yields 0.07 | 25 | 26.1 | 25.7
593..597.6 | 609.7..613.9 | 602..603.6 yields -0.06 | 22.6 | 25.7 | 24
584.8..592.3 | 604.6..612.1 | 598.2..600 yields -0.05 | 18.7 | 26.5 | 22.8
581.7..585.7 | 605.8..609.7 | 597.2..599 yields 0.12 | 24.5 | 26.6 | 25.8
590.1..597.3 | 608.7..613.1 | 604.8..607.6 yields -0.09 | 21.7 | 25.9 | 24.8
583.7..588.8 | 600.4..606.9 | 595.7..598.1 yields 0.07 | 21.7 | 25.5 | 24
